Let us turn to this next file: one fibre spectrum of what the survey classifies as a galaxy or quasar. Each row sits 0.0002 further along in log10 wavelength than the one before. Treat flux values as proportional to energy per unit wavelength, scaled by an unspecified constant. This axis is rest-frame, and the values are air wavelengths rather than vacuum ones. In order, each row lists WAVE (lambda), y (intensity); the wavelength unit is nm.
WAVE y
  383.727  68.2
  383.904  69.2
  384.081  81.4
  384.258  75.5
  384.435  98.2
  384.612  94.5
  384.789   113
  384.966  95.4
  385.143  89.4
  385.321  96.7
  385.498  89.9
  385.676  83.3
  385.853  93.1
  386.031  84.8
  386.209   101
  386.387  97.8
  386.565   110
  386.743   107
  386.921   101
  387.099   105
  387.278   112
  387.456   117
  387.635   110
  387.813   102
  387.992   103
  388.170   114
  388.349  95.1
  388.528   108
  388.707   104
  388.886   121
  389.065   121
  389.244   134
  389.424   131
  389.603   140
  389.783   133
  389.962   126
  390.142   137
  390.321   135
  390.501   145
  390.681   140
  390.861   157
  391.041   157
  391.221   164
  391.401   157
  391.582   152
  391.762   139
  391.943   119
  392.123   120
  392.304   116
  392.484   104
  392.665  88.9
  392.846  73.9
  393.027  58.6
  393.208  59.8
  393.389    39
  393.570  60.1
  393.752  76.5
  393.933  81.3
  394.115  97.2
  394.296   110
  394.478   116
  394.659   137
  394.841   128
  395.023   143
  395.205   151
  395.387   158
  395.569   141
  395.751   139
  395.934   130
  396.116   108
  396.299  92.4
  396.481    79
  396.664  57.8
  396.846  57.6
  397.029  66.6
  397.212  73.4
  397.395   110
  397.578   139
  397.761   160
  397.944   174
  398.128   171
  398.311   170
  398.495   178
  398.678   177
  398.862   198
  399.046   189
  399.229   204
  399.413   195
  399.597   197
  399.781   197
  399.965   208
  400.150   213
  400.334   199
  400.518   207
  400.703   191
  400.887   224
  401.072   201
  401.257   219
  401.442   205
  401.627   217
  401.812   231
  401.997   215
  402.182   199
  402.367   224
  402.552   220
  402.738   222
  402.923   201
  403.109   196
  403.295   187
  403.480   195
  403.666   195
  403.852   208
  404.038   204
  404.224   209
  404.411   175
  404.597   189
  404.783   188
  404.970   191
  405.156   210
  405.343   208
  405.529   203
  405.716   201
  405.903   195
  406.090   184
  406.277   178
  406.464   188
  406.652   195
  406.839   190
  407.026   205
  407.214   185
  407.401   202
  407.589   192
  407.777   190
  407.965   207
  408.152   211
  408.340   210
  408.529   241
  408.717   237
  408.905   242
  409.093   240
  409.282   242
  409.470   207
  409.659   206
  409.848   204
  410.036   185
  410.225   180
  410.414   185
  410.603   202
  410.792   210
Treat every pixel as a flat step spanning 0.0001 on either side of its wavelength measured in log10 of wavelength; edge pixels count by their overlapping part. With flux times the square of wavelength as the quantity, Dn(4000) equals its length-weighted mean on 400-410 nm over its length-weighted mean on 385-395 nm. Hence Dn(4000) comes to 2.00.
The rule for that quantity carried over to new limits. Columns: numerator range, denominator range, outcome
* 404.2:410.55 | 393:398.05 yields 2.02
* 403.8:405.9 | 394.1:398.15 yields 1.75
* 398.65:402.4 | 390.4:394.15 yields 1.95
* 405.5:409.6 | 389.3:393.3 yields 1.79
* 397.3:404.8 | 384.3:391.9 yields 1.78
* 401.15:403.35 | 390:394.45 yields 1.99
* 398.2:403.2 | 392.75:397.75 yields 2.08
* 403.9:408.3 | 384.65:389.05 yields 2.11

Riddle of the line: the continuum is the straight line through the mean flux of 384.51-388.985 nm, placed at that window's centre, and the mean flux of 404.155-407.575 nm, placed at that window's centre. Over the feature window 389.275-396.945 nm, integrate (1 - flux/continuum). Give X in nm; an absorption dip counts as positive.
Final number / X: 0.875 nm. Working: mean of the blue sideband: 102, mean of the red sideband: 194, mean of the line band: 116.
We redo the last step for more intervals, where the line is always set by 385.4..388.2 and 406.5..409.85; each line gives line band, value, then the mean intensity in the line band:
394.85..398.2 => 0.71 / 119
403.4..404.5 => -0.05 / 198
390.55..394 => 0.51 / 109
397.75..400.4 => -0.40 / 189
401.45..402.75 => -0.27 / 217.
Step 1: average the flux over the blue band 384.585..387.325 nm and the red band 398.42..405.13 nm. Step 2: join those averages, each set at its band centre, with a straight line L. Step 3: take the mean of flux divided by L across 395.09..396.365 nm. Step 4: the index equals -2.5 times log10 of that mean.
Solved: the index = 0.22 mag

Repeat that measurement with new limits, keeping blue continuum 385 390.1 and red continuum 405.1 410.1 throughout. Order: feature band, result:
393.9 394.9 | 0.249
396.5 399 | 0.197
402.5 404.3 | -0.099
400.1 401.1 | -0.196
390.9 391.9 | -0.197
